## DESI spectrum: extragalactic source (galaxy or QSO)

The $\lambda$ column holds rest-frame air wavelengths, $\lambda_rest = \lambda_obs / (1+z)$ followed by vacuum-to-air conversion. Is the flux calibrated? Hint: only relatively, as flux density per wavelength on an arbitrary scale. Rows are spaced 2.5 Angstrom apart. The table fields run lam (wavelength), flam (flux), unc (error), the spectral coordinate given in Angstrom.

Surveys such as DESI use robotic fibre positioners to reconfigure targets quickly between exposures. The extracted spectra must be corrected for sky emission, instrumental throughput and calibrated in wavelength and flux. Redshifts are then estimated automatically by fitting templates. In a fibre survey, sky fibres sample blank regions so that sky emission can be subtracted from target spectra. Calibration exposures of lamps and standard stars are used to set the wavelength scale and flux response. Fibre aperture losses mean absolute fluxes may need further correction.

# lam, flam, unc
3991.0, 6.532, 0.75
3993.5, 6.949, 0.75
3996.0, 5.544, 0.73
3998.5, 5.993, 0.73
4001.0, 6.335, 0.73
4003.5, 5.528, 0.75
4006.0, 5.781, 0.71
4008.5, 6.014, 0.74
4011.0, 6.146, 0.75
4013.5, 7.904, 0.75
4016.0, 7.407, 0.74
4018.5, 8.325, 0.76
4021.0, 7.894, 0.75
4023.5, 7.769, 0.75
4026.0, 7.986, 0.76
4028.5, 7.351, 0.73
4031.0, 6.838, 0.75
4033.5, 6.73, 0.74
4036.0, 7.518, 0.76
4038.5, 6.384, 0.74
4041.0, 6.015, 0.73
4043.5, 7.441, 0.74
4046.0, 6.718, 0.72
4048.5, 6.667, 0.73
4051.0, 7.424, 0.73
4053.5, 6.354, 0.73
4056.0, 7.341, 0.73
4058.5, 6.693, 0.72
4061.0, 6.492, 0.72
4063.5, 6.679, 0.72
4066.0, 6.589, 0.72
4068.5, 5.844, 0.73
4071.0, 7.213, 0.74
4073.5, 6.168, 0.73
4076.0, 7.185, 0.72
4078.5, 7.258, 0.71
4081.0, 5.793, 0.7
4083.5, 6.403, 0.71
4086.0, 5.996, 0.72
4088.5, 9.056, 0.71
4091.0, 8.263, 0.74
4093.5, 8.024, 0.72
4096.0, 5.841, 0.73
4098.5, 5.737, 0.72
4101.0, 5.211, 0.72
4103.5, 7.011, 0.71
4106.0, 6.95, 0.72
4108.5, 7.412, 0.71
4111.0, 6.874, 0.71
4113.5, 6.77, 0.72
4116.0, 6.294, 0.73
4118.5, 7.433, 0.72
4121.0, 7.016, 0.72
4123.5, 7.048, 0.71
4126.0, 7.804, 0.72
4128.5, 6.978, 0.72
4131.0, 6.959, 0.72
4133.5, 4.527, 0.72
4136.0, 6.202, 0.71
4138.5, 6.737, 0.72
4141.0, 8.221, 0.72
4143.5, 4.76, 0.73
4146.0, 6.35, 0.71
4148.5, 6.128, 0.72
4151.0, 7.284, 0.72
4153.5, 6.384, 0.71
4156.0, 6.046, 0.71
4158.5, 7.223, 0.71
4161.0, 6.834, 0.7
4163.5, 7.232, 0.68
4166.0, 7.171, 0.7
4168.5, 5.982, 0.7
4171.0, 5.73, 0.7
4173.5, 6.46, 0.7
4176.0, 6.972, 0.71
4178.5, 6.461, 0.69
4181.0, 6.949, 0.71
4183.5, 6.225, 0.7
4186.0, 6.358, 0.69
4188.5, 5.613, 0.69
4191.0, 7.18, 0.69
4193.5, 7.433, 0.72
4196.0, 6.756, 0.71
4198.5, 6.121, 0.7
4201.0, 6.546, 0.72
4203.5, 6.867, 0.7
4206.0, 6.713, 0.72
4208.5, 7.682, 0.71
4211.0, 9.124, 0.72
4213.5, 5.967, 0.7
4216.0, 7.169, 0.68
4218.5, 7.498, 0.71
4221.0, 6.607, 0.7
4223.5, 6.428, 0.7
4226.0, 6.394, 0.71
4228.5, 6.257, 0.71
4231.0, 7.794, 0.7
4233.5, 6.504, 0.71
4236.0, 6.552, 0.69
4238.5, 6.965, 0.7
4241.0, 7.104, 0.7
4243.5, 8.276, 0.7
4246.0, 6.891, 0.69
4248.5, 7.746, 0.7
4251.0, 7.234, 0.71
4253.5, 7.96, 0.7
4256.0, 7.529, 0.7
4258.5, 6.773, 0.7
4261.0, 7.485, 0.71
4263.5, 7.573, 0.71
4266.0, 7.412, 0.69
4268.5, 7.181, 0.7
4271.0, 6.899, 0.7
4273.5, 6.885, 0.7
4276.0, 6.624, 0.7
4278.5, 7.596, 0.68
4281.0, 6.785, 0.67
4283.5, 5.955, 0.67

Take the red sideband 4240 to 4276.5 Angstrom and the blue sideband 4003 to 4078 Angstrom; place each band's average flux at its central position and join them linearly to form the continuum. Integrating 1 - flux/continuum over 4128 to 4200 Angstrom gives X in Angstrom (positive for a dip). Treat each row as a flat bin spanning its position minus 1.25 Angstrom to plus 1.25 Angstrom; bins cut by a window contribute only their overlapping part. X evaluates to 6.2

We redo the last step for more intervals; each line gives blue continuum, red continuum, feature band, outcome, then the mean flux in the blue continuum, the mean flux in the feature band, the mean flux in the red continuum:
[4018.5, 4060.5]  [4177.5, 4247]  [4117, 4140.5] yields 0.7 Angstrom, 7.1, 6.79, 6.87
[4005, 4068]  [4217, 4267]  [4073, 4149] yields 3.2 Angstrom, 6.97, 6.73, 7.15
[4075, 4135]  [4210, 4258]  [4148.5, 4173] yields 1.2 Angstrom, 6.82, 6.62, 7.14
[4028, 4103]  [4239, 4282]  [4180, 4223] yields 1.6 Angstrom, 6.77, 6.86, 7.29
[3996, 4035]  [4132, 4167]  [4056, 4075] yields 0.5 Angstrom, 6.89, 6.59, 6.51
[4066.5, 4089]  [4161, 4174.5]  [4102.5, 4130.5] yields -1.8 Angstrom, 6.69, 7.05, 6.55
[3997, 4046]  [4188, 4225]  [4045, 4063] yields 0.3 Angstrom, 6.9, 6.81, 6.94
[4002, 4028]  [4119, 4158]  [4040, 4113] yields 0.5 Angstrom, 7.08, 6.78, 6.59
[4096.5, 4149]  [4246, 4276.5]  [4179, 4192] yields 0.8 Angstrom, 6.59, 6.45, 7.28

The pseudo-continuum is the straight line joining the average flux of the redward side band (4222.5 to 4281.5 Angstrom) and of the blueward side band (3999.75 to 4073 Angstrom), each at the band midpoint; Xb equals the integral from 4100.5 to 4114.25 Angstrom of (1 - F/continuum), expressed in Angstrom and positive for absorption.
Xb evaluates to 0.3 Angstrom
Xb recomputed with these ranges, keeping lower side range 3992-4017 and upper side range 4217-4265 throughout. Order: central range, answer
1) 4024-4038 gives -1.8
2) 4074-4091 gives -1.0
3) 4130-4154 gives 1.6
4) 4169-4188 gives 1.5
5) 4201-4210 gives -0.1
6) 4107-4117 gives -0.2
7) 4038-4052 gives -0.6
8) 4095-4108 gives 0.9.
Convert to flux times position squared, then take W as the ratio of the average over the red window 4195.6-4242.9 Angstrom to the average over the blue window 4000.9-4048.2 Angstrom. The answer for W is 1.1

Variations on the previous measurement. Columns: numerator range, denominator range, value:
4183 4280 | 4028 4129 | 1.11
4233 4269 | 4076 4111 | 1.15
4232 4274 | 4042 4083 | 1.18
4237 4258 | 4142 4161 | 1.22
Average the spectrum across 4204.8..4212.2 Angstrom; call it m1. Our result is 7.84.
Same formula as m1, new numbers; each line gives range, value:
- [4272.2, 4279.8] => 7.03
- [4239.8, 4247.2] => 7.43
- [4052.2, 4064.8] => 6.71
